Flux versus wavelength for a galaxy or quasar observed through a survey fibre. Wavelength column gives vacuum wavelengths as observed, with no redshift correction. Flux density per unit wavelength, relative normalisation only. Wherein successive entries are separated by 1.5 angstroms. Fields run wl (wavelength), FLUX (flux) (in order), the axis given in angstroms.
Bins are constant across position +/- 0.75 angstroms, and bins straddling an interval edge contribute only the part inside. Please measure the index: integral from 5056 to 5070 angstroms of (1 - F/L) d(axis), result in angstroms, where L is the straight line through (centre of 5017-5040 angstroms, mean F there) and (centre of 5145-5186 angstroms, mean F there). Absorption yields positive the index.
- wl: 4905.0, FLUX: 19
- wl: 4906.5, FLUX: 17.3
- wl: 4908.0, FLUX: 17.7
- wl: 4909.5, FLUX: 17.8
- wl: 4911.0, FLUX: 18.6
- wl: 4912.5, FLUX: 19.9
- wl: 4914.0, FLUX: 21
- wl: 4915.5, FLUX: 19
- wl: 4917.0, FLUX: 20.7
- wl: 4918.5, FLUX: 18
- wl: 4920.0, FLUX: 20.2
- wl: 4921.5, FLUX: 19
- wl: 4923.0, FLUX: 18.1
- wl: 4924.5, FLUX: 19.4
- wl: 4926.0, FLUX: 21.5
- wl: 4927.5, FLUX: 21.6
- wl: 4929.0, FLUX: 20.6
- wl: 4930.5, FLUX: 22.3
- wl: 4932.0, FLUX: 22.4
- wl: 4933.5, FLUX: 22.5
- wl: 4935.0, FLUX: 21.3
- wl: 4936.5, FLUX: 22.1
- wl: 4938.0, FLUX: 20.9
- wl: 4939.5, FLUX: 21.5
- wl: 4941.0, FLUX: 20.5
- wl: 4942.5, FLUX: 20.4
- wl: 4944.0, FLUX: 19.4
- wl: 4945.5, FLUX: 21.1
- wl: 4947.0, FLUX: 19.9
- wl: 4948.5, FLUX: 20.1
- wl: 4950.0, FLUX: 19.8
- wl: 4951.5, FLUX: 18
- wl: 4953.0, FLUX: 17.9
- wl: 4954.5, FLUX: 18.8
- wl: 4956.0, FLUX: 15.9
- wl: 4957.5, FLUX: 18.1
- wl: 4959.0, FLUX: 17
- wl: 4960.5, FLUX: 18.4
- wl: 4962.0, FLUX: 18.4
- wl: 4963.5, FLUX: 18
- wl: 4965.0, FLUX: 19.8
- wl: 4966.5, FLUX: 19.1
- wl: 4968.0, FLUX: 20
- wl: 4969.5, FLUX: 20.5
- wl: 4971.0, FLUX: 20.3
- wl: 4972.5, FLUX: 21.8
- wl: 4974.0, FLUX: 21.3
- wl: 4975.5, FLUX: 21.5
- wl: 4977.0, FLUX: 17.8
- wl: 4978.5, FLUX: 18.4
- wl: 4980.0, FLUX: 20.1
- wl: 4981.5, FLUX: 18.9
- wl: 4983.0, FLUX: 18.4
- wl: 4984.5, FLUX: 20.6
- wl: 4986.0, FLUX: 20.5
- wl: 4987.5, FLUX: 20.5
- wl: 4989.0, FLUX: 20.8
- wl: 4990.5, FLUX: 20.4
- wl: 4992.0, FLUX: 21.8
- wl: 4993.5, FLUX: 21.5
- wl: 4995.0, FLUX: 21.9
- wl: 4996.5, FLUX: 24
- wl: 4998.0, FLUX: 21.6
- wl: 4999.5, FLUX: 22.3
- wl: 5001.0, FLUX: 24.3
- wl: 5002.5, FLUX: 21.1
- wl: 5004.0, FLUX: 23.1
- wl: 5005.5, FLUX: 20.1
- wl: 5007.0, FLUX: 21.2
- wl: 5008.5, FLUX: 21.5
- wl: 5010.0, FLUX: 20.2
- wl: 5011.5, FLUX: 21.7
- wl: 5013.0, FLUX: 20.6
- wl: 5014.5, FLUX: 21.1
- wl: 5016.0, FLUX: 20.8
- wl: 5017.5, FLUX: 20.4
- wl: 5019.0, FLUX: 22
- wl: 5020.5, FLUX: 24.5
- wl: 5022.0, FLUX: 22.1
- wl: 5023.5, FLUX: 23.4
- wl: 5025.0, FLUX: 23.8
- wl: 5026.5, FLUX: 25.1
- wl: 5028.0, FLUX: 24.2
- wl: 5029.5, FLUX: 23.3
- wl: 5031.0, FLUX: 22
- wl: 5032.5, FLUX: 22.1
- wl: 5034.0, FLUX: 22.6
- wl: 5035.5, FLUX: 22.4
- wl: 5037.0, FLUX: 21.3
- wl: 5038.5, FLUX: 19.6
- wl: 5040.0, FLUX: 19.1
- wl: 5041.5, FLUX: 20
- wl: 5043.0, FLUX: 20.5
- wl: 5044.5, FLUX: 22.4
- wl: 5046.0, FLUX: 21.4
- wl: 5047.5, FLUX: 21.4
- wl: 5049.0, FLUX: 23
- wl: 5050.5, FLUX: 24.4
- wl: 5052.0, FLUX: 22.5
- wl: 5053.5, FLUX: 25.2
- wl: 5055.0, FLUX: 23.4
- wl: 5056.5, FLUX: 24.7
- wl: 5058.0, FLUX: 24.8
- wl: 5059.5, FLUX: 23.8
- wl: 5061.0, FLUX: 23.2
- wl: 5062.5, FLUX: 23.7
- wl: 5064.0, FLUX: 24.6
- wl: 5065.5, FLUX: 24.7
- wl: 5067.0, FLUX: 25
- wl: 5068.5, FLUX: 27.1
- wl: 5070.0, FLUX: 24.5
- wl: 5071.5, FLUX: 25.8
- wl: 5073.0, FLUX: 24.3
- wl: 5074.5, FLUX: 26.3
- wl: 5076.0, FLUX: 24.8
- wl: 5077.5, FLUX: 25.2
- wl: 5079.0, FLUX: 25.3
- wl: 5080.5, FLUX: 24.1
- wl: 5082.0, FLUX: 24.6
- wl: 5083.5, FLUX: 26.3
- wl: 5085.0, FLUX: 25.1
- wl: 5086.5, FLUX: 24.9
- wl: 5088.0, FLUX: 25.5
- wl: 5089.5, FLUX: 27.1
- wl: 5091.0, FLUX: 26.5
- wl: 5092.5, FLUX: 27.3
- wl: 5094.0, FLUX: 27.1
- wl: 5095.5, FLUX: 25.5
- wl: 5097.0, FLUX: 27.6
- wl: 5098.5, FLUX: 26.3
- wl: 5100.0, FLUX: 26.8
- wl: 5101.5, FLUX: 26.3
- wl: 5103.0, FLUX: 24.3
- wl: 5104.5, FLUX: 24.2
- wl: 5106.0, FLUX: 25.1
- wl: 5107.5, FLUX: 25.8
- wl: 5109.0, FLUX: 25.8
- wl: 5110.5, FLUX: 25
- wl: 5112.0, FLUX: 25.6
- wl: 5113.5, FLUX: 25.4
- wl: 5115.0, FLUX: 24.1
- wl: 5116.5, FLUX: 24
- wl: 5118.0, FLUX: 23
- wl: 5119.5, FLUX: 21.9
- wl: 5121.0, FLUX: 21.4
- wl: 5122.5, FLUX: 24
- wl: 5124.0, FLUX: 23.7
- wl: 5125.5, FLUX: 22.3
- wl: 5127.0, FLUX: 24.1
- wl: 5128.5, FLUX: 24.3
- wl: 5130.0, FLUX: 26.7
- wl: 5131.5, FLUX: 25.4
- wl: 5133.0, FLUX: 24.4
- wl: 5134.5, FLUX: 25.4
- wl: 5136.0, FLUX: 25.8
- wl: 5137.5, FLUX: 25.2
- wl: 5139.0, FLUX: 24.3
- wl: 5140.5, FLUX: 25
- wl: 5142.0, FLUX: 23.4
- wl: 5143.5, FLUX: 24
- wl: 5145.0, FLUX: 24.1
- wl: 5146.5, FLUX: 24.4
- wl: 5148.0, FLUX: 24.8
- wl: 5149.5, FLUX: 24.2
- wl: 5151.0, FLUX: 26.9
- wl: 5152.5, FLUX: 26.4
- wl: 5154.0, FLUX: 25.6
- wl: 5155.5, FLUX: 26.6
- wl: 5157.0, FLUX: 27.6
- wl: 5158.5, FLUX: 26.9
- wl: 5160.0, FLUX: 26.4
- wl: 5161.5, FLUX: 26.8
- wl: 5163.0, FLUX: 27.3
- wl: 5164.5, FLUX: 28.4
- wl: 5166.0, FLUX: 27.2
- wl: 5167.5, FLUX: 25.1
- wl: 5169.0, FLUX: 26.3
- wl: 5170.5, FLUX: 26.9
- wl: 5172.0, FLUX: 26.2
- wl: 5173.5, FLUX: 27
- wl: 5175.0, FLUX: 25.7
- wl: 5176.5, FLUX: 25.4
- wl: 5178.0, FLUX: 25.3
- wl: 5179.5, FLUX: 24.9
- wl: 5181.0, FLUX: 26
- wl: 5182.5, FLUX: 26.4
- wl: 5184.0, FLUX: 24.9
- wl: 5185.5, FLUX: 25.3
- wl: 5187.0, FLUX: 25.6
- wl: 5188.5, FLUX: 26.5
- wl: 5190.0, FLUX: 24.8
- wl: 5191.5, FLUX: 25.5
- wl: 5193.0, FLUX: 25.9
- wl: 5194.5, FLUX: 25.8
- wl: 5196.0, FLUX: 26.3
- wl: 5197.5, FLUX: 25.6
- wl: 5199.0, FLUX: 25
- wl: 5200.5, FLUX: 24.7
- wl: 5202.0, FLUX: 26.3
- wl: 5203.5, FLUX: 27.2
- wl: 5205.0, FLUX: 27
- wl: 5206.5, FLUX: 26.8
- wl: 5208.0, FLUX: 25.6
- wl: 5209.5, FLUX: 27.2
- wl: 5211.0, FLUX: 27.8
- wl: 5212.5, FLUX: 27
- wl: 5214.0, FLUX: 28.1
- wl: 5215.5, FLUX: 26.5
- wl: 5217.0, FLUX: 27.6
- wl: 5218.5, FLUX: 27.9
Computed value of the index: -0.73 angstroms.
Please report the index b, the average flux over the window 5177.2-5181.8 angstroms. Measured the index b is 25.4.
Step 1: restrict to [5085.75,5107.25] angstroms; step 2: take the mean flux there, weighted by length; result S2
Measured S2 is 26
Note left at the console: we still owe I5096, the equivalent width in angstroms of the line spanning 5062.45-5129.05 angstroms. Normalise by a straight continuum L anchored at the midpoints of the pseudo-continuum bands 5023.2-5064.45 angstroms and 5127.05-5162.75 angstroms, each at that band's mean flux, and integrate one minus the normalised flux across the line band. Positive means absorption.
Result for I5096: -2.6 angstroms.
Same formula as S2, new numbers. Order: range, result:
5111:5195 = 25.3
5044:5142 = 24.7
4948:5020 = 20.3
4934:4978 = 19.7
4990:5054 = 22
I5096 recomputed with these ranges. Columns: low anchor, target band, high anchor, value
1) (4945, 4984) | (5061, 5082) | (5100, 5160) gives -1.93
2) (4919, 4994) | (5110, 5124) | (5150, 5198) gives 0.42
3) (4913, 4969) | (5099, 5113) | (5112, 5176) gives -0.72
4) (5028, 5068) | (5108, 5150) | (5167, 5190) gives 0.52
